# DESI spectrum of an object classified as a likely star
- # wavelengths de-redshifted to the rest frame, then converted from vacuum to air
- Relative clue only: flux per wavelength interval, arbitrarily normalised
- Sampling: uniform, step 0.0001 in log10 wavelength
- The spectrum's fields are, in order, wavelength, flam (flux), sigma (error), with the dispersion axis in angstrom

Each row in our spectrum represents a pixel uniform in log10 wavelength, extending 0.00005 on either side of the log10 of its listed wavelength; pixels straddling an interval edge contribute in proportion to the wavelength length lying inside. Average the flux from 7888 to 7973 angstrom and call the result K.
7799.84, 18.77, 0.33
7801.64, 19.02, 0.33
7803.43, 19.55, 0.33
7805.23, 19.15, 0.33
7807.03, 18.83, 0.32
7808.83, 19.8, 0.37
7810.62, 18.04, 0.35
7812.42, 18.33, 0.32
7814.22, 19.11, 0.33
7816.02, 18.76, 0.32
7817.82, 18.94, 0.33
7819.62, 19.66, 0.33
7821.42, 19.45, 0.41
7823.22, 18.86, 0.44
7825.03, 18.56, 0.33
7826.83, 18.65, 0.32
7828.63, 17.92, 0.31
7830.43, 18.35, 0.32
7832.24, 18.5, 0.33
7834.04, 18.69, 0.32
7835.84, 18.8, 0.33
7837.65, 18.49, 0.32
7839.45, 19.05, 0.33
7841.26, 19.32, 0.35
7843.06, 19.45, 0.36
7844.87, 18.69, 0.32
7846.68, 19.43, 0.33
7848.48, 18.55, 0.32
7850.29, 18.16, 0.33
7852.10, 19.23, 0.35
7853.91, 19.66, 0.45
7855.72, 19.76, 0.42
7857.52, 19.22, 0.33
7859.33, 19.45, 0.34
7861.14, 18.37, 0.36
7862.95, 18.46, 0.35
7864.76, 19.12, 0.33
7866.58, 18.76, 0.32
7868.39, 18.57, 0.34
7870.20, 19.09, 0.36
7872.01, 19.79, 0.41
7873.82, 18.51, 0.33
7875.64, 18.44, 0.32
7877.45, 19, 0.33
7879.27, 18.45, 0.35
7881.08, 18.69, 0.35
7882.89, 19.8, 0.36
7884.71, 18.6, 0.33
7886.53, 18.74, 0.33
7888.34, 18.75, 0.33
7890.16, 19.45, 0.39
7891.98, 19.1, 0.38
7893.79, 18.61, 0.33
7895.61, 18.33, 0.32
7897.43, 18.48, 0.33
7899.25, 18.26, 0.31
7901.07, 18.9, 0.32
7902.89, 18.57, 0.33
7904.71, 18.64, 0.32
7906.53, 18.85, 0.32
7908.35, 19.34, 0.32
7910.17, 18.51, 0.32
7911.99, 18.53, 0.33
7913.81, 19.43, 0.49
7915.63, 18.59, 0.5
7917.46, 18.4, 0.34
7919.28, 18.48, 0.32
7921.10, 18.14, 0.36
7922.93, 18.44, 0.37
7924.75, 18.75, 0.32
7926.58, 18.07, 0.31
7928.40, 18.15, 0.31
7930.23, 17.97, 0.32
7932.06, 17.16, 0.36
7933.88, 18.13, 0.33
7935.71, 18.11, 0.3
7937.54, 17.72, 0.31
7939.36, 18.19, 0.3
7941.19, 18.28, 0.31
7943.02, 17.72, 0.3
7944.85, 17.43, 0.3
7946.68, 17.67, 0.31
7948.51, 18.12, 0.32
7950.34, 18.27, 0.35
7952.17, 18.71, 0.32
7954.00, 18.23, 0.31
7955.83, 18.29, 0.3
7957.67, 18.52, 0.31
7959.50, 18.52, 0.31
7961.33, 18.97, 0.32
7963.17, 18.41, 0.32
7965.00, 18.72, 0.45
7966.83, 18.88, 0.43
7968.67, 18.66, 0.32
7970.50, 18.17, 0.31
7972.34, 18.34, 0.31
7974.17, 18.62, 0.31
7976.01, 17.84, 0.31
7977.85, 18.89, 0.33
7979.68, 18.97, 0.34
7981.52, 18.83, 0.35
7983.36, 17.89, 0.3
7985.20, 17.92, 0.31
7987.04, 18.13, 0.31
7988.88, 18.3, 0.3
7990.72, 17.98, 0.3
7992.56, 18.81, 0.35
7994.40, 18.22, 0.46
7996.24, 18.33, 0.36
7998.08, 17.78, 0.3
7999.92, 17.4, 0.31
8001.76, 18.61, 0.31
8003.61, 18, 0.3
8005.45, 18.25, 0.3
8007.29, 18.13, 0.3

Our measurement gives 18.4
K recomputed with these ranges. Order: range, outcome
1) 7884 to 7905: 18.7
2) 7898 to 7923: 18.7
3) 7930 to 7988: 18.3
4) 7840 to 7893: 19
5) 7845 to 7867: 19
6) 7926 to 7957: 18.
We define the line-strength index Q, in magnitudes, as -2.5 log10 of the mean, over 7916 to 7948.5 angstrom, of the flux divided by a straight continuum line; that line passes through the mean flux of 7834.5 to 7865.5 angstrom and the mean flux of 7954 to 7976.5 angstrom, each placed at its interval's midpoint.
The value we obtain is 0.03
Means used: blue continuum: 19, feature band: 18.1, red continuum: 18.5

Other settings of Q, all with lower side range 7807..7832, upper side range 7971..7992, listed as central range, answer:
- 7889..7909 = -0.011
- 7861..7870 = -0.002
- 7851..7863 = -0.030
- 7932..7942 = 0.027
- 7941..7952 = 0.029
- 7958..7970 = -0.017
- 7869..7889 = -0.016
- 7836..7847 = -0.017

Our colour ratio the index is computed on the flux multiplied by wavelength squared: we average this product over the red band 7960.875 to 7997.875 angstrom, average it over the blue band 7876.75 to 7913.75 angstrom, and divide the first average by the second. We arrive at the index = 1.0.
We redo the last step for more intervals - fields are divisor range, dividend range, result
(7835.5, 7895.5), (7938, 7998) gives 0.99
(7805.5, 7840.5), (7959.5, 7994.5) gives 1.02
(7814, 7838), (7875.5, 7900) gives 1.02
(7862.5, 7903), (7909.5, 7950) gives 0.98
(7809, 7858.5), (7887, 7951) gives 0.99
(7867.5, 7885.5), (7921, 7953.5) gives 0.97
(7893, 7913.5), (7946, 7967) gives 1.00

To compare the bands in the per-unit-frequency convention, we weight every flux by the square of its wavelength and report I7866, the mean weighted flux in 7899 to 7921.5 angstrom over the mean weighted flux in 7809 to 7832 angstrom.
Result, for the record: 1.0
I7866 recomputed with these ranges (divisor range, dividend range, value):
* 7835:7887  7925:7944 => 0.97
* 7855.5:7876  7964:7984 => 1.01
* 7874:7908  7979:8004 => 1.00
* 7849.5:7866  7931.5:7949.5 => 0.96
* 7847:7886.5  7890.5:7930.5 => 0.99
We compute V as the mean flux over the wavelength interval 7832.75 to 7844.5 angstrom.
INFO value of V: 18.9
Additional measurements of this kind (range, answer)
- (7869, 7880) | 18.9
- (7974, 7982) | 18.6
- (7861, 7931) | 18.7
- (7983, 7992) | 18.1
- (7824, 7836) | 18.5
